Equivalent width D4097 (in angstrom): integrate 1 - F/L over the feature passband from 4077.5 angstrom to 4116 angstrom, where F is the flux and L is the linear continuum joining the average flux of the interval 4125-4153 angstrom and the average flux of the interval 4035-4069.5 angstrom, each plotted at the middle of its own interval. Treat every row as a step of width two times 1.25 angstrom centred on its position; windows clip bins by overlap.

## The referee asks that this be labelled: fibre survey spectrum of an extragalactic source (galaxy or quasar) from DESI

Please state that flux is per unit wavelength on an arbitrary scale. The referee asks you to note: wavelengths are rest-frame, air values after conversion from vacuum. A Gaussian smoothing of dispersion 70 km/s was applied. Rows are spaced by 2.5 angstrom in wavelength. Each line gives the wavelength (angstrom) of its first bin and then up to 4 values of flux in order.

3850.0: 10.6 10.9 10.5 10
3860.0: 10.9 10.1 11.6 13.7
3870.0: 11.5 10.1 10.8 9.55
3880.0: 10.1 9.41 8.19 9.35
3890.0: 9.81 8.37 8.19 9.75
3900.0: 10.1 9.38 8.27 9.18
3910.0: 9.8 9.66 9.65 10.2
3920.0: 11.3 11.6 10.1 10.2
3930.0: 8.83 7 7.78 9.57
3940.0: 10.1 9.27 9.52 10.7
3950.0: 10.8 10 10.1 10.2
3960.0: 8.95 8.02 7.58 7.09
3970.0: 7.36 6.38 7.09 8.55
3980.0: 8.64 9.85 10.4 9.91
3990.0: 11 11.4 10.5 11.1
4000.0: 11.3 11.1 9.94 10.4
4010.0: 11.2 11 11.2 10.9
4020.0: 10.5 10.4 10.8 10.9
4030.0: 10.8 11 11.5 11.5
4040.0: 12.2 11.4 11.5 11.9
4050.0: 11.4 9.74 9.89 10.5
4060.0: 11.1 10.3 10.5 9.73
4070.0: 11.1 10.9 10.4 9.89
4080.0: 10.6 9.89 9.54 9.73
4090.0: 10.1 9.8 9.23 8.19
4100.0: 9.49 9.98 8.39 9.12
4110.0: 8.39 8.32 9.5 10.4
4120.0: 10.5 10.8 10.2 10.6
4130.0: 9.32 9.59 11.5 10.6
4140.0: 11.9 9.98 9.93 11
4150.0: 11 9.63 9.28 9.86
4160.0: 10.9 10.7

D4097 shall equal 4.8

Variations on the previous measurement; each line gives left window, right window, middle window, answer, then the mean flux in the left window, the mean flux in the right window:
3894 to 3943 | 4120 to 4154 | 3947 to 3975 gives 2.83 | 9.51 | 10.5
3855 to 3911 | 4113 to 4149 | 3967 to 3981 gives 3.57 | 9.93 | 10.4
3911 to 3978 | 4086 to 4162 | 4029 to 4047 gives -3.54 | 9.18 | 9.91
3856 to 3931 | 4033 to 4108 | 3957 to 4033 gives 2.66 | 10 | 10.3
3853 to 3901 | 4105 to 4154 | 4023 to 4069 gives -3.79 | 10.1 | 10.1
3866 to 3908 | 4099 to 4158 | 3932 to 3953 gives 0.72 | 9.77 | 9.97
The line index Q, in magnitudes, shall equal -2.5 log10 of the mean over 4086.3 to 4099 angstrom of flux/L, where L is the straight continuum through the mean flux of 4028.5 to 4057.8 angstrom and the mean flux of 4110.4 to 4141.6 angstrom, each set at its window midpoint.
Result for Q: 0.128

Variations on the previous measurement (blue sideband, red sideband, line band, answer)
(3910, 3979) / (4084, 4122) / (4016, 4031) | -0.156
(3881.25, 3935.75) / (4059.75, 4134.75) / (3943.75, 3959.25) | -0.076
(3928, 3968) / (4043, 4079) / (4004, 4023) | -0.073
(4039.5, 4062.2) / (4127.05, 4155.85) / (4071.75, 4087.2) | 0.067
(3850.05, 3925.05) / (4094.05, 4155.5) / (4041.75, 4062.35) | -0.098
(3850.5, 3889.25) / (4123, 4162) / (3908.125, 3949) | 0.078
